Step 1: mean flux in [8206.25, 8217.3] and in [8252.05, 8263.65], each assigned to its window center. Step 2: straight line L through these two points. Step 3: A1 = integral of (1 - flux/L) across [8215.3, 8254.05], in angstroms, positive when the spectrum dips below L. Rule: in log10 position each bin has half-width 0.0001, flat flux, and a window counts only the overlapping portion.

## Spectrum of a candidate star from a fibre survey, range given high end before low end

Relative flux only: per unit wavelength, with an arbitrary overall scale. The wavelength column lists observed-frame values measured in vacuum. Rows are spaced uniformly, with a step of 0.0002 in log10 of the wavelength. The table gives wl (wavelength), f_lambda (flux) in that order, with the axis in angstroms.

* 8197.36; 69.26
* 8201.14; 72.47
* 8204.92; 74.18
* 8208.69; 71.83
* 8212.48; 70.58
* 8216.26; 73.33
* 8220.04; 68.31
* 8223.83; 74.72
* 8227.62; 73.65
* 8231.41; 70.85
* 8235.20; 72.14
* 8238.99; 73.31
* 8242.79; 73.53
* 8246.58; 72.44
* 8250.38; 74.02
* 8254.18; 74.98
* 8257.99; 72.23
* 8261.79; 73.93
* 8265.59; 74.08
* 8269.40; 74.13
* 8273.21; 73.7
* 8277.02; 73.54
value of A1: 0.0 angstroms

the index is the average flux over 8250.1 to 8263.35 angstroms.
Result 73.7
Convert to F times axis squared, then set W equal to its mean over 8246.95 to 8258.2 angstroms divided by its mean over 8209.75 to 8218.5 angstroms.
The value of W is 1.04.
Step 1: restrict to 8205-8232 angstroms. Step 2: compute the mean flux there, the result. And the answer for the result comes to 72.1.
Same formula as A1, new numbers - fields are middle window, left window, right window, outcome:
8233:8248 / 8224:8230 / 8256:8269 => 0.2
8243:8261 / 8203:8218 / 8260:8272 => 0.0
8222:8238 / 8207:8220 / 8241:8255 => -0.1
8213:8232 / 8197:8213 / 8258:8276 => 0.1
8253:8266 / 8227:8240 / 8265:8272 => 0.0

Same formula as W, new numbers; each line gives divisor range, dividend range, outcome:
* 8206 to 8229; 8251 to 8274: 1.04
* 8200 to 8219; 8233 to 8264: 1.02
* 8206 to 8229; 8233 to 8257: 1.02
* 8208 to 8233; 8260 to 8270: 1.04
